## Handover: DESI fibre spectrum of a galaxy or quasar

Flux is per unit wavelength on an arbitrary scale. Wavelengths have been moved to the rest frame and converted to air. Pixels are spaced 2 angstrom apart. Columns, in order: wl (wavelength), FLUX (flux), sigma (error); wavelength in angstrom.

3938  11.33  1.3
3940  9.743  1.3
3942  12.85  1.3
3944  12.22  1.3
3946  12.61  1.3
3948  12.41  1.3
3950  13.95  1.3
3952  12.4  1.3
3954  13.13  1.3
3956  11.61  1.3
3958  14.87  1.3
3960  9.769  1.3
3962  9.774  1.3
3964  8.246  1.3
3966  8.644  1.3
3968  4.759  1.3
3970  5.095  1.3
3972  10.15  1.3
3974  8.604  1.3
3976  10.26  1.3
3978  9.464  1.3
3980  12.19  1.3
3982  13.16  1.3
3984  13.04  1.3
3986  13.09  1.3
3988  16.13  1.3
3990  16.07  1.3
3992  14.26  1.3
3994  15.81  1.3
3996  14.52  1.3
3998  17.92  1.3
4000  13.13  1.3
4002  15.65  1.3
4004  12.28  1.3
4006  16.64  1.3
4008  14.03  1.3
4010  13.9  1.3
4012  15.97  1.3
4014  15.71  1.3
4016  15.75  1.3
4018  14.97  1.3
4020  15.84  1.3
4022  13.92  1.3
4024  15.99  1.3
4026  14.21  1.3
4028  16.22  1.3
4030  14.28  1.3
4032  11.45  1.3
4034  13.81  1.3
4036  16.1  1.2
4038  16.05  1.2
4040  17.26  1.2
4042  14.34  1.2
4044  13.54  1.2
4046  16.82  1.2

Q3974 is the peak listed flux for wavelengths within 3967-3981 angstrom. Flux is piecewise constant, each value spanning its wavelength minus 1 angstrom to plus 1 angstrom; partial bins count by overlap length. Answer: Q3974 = 12.19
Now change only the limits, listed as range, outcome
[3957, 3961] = 14.87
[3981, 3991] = 16.13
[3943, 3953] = 13.95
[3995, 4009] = 17.92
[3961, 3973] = 10.15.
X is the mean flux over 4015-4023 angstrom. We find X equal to 15.1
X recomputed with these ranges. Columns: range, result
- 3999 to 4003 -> 14.4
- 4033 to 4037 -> 15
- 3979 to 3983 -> 12.7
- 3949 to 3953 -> 13.2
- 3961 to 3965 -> 9.01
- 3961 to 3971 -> 7.3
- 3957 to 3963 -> 11.5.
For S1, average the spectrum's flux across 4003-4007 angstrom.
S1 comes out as 14.5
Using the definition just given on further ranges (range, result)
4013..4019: 15.5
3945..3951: 13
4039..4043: 15.8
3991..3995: 15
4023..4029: 15.5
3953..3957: 12.4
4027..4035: 13.9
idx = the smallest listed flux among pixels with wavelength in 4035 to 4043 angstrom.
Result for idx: 14.34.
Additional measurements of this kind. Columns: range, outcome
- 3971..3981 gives 8.604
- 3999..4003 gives 13.13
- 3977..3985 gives 9.464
